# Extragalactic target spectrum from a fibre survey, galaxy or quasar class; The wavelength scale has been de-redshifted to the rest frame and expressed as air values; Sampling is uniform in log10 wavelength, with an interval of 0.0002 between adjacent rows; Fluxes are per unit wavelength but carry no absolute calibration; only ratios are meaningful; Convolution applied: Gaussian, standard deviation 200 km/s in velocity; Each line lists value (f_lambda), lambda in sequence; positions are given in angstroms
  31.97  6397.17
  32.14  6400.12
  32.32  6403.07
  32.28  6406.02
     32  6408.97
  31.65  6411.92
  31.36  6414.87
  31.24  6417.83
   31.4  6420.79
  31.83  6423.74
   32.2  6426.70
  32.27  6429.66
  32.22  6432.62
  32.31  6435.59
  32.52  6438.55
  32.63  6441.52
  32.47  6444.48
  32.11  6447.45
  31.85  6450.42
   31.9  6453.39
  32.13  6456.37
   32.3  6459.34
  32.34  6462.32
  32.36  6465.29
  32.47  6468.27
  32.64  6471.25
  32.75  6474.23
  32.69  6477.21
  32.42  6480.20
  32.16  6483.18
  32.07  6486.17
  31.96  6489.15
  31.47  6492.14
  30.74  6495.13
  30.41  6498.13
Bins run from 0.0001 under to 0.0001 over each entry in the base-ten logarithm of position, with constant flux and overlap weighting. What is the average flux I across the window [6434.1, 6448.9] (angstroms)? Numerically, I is 32.4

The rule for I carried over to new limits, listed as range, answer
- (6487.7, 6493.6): 31.7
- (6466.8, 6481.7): 32.6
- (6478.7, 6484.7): 32.3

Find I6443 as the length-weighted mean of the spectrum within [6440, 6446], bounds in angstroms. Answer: 32.6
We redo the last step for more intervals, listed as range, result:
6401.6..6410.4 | 32.2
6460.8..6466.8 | 32.4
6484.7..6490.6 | 32.1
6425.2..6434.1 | 32.2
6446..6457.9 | 32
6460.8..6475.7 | 32.5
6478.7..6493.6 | 32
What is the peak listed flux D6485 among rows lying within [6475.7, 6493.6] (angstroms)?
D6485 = 32.69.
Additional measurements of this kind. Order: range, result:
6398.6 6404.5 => 32.32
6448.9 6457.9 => 32.13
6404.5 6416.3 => 32.28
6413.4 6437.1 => 32.31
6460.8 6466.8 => 32.36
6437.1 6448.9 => 32.63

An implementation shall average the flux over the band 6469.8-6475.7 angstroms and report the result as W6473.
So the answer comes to 32.7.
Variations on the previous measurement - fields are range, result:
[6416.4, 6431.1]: 31.8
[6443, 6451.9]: 32.1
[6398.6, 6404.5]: 32.2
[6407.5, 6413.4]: 31.9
